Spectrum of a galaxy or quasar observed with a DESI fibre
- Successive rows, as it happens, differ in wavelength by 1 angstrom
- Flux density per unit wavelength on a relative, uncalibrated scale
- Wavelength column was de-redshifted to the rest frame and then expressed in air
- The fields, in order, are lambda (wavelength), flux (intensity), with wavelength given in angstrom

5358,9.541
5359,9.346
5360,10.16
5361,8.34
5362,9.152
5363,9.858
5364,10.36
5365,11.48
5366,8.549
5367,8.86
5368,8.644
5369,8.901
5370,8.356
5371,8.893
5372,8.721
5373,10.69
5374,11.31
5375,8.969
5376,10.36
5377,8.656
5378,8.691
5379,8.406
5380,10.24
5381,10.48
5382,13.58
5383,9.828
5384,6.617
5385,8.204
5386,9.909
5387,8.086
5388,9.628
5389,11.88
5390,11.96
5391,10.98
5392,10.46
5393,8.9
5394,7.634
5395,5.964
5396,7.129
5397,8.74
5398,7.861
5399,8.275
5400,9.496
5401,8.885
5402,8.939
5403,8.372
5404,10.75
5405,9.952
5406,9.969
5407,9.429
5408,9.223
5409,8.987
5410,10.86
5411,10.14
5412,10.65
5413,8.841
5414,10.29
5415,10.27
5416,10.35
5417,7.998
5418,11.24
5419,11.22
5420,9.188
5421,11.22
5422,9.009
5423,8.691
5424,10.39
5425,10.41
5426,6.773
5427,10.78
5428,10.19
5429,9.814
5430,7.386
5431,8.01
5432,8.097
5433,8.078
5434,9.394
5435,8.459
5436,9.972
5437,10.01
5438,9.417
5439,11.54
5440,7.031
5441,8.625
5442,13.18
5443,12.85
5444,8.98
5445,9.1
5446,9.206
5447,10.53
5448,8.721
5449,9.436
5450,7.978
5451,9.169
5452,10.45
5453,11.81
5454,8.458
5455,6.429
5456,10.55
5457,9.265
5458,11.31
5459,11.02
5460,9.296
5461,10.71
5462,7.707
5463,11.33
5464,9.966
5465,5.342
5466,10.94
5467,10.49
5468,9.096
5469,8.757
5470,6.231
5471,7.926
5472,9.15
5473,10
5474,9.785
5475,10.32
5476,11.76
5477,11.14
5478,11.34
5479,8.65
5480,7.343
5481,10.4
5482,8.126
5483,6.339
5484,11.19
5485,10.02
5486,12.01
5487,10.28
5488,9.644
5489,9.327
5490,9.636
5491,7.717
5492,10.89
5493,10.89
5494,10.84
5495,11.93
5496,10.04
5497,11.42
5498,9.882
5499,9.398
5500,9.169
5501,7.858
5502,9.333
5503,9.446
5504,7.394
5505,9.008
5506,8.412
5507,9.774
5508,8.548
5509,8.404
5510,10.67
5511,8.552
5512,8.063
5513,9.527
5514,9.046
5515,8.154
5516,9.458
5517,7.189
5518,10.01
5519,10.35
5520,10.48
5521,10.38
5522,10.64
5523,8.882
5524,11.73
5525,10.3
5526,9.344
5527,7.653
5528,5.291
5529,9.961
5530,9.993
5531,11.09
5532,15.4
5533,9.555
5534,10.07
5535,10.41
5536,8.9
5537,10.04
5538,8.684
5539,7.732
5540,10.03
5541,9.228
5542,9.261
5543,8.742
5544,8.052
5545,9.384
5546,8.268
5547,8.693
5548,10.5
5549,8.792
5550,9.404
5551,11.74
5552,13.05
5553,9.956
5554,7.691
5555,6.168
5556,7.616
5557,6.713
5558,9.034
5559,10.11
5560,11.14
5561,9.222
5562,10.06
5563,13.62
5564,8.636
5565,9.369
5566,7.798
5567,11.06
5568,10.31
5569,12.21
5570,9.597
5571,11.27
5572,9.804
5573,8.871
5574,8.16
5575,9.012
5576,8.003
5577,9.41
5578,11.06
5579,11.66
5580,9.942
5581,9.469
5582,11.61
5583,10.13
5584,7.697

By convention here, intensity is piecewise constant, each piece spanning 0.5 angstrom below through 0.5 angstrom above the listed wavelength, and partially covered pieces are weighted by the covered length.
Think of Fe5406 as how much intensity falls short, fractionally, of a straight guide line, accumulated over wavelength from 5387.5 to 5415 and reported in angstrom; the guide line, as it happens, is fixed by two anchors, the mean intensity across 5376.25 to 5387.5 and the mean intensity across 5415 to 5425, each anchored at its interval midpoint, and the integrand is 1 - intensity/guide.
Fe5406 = 0.7 angstrom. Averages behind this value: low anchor 9.36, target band 9.43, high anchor 9.96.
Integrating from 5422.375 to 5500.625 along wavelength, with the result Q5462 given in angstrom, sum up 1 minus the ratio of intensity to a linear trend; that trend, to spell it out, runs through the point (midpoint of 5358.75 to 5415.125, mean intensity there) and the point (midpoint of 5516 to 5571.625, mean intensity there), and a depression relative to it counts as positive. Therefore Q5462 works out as -0.4 angstrom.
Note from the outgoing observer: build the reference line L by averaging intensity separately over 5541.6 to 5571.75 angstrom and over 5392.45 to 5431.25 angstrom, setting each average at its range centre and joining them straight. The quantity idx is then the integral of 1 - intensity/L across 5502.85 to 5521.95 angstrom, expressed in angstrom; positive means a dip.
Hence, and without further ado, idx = 0.74 angstrom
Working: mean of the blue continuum 9.3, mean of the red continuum 9.59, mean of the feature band 9.13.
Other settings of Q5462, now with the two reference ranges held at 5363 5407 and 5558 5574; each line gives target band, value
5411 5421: -0.61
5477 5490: 0.20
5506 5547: 2.20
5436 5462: -0.37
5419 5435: 0.56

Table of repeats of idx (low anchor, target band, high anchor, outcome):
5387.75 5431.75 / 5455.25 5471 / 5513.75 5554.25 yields 0.3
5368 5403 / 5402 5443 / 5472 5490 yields -0.7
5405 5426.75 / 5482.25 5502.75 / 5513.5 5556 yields -0.6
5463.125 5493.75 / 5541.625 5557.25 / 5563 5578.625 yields 1.1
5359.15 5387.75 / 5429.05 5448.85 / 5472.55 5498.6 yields 0.8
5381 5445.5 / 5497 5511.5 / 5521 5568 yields 0.7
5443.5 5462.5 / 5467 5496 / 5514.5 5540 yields -0.4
